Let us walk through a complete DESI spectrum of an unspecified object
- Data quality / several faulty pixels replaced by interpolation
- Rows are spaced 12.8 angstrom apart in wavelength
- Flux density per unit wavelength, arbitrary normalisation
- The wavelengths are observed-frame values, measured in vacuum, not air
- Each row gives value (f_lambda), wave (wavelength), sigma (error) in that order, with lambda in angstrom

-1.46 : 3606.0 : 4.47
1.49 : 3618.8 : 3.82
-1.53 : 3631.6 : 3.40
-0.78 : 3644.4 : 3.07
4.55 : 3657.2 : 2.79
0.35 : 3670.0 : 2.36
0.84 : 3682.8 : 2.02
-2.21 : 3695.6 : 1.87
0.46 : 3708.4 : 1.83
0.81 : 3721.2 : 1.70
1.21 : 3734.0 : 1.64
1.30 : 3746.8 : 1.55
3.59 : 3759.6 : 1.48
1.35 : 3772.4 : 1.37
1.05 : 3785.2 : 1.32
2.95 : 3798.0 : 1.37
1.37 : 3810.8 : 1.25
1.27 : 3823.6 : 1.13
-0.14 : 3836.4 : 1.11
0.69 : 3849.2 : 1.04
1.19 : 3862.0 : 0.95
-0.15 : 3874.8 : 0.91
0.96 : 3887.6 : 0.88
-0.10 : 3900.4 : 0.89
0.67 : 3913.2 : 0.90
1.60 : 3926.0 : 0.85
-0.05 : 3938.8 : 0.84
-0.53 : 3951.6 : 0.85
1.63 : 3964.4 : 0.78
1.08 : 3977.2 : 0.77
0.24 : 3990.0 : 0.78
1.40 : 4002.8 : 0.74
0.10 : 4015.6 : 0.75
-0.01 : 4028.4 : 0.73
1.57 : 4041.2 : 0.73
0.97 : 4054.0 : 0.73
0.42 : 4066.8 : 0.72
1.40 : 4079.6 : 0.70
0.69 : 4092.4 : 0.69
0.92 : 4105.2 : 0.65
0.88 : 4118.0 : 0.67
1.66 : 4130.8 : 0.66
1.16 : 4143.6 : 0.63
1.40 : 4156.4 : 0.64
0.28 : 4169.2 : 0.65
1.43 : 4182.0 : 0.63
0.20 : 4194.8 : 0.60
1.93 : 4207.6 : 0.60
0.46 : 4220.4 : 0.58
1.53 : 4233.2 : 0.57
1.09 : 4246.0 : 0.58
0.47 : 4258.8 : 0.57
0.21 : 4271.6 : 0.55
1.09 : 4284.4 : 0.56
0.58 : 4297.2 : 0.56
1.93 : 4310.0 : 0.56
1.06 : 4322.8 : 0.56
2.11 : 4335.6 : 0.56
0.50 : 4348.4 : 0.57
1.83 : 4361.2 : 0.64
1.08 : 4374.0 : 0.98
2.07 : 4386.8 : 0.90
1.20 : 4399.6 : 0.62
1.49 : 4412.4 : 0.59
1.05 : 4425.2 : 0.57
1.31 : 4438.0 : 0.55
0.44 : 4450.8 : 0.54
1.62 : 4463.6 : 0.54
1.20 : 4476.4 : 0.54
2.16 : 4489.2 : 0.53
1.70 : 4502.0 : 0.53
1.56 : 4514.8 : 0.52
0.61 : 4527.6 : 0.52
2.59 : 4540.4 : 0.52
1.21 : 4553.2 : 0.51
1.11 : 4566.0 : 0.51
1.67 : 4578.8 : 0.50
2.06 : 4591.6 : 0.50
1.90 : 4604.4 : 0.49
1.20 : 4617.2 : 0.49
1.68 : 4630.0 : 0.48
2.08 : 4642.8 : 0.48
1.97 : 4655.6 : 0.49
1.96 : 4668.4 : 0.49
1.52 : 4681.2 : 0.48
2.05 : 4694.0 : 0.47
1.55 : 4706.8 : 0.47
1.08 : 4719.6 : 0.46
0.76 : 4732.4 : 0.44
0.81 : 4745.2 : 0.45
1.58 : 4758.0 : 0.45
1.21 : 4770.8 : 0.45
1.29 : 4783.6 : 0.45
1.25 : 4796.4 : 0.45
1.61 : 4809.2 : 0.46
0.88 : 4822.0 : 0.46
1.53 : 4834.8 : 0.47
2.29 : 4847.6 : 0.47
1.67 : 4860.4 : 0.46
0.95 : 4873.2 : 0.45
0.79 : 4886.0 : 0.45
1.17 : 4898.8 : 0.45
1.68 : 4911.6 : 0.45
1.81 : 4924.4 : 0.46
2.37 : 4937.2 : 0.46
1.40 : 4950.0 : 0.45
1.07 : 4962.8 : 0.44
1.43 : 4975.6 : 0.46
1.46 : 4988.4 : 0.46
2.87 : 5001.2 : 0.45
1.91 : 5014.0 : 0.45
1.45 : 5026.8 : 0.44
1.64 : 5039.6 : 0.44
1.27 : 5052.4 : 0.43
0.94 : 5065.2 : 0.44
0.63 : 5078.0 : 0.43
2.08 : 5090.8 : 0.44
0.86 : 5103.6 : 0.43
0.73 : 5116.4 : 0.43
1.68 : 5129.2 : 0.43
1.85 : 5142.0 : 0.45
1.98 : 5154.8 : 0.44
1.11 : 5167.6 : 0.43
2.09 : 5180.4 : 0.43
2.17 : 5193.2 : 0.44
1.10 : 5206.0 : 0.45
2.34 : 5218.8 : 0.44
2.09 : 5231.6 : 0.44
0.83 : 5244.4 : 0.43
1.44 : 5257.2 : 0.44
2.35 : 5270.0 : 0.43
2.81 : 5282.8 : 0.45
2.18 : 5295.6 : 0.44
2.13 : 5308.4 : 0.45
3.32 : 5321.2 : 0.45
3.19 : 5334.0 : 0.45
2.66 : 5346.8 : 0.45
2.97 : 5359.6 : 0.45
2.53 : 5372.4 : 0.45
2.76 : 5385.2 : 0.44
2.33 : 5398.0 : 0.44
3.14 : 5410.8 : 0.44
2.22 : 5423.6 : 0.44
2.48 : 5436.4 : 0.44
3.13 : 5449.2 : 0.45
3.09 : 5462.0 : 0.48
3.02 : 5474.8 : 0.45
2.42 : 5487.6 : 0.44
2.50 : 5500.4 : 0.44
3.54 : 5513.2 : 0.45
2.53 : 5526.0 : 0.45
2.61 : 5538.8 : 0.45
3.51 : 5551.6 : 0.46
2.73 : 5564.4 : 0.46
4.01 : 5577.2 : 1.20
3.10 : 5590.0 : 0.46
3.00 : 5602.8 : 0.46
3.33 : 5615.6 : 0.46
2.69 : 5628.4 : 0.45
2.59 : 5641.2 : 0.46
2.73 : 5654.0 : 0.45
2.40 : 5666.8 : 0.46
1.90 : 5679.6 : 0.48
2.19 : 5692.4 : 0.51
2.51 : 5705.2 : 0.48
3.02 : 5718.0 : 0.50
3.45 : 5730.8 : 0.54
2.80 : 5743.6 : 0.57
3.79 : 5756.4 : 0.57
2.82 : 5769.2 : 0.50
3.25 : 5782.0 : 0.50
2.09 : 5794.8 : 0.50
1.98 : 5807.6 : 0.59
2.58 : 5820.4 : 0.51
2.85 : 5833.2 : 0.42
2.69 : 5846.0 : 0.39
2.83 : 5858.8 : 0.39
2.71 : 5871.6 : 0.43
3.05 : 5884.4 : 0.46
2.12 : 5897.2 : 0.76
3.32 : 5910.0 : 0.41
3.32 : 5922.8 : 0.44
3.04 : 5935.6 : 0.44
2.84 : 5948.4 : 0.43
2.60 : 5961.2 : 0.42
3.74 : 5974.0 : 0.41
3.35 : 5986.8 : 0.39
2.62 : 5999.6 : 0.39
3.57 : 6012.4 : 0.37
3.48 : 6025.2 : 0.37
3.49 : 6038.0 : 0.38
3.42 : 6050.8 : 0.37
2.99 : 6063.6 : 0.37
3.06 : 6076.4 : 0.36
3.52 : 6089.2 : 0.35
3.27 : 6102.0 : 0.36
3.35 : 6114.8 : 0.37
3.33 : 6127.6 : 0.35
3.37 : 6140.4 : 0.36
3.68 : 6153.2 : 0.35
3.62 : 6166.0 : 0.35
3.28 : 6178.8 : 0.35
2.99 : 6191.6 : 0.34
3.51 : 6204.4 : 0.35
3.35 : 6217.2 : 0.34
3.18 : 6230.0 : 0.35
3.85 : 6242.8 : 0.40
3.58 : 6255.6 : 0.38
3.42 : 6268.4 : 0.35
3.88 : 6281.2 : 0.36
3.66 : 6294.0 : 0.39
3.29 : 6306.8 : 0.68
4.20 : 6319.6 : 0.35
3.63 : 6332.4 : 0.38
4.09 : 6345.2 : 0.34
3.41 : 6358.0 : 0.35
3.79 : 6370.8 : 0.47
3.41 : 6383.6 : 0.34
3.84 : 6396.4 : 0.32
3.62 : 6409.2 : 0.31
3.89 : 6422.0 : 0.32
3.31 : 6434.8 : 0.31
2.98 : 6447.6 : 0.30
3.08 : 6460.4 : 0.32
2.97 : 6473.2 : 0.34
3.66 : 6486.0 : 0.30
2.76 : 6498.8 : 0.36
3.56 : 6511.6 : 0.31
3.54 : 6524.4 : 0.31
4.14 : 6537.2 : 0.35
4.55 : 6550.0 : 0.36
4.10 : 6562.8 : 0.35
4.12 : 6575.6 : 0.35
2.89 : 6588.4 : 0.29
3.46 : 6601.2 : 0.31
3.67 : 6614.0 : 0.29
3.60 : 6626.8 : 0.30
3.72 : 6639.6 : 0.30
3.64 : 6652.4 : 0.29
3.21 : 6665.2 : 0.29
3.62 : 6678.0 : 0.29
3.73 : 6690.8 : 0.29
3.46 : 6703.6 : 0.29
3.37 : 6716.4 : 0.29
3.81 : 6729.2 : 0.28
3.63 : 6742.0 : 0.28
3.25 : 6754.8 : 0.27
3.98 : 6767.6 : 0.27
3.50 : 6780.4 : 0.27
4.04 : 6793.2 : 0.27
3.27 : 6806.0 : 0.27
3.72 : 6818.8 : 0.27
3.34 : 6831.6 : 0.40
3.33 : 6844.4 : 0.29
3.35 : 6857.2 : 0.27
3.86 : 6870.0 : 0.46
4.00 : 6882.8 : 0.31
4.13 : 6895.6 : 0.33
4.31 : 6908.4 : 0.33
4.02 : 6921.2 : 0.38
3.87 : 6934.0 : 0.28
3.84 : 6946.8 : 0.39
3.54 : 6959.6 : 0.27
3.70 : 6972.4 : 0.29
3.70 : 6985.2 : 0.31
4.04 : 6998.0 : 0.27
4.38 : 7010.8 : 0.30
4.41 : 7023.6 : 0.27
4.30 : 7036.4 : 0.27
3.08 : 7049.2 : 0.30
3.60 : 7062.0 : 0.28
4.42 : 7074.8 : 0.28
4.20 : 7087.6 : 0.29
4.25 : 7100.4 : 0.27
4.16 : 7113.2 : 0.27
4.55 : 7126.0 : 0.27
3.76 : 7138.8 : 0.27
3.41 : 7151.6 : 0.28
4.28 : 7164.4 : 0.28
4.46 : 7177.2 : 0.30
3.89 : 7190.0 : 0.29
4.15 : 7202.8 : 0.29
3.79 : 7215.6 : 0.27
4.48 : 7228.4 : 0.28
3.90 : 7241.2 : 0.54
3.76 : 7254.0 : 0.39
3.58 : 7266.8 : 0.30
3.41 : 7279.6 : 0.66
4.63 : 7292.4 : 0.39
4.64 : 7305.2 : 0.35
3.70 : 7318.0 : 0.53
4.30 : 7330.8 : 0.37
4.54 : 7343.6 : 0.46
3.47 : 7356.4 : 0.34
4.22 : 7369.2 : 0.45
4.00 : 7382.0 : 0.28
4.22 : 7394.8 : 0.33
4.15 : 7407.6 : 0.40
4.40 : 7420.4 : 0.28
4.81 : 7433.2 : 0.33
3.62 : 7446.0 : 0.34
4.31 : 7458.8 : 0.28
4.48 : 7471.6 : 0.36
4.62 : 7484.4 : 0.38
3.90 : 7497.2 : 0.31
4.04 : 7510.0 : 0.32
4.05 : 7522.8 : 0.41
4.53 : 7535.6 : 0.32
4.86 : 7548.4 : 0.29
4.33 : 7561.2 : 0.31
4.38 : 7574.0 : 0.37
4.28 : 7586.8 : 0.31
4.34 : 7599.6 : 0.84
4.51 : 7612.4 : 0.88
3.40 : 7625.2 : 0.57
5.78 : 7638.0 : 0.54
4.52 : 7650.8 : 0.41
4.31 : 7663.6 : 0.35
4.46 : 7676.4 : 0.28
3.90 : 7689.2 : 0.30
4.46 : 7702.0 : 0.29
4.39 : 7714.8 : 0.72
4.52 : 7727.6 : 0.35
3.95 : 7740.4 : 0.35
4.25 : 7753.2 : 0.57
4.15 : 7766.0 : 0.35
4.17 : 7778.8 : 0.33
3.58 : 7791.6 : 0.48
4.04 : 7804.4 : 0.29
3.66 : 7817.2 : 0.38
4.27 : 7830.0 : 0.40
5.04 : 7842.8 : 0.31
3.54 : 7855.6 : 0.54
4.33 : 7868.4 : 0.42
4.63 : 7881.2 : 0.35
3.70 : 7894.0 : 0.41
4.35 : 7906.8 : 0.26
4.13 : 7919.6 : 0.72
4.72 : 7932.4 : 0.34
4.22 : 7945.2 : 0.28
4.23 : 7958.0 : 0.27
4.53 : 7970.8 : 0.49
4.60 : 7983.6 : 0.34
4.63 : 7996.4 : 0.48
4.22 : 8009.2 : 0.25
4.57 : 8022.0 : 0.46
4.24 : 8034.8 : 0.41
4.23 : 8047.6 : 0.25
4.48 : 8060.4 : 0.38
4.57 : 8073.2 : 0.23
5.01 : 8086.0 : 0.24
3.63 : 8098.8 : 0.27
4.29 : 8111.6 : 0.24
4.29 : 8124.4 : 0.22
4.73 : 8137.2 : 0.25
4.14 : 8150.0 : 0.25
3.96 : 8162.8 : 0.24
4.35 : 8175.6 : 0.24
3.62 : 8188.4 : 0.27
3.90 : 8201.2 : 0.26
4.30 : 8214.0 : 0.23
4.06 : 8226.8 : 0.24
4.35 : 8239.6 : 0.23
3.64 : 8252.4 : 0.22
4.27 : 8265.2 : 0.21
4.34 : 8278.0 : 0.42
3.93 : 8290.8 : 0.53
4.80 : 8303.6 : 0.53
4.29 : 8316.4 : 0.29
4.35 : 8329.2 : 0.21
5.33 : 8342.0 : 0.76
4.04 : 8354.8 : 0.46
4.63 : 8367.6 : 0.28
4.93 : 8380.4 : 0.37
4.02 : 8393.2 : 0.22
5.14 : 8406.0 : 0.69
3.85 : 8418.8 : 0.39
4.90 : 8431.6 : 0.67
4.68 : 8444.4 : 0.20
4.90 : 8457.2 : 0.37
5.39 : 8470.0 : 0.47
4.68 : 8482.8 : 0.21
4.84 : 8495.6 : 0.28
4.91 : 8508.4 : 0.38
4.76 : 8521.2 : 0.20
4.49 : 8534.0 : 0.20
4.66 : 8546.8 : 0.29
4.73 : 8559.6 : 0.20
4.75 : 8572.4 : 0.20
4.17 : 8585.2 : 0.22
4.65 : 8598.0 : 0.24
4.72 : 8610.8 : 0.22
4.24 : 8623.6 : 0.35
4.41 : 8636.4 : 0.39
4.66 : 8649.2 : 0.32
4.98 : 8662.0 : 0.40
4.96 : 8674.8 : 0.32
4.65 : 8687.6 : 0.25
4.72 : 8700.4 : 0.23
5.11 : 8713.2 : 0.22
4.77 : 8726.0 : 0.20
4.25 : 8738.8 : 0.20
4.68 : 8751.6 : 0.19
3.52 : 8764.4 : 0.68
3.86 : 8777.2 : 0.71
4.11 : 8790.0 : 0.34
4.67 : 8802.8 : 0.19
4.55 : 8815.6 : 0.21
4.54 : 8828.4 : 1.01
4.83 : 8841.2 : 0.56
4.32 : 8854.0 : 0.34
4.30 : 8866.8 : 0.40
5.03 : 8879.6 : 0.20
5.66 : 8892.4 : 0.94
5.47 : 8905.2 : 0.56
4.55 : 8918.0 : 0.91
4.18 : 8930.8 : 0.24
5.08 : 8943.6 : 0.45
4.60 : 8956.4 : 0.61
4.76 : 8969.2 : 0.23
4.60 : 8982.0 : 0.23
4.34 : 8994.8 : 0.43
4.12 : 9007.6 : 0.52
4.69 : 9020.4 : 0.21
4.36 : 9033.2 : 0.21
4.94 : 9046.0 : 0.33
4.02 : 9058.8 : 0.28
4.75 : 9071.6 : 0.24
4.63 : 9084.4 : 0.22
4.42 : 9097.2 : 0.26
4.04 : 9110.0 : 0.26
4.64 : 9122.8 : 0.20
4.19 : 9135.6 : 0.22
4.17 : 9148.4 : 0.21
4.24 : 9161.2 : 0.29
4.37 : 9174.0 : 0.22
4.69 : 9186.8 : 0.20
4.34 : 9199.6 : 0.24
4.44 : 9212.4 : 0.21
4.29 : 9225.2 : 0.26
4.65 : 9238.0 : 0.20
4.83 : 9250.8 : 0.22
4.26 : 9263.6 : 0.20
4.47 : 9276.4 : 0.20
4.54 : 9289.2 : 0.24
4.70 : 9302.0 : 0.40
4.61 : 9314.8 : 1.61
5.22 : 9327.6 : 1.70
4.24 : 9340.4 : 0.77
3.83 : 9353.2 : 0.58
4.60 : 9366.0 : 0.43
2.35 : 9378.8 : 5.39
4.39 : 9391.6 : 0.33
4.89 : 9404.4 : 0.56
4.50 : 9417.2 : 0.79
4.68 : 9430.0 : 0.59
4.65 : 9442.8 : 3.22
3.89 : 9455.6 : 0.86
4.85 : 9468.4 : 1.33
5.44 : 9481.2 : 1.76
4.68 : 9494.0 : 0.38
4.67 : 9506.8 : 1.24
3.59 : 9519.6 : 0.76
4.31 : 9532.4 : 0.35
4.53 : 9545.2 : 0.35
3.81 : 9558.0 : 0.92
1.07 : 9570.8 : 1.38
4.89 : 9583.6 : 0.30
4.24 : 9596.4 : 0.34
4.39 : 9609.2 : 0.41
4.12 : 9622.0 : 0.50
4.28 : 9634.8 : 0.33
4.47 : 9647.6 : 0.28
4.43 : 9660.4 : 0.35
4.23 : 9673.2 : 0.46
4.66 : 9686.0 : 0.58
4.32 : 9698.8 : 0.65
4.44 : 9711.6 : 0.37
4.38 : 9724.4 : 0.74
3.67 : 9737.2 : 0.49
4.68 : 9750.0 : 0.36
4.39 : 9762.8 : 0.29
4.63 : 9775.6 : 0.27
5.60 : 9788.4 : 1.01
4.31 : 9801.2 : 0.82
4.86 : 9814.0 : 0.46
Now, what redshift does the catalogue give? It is 0.322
